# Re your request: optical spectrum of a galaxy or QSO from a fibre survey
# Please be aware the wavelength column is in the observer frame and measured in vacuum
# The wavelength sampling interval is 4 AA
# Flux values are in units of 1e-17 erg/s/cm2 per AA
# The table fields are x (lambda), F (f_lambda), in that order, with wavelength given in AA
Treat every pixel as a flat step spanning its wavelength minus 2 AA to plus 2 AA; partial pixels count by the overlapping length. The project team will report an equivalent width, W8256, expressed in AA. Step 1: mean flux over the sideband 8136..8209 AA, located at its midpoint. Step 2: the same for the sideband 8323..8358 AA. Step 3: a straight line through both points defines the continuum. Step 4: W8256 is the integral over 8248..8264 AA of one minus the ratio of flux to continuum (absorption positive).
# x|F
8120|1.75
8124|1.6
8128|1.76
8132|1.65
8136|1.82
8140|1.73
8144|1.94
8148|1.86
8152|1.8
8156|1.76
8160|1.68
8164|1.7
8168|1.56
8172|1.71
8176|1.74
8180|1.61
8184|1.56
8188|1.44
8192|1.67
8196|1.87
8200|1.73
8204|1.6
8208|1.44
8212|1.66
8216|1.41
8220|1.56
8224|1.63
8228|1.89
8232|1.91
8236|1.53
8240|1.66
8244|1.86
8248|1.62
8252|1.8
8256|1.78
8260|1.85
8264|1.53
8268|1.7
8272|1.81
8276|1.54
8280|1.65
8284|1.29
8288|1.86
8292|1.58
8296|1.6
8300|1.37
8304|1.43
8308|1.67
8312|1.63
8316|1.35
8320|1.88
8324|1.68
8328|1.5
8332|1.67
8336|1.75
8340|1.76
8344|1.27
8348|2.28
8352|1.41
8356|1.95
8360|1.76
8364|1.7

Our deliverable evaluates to -0.5 AA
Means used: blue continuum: 1.7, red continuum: 1.7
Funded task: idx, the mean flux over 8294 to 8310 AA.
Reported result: 1.52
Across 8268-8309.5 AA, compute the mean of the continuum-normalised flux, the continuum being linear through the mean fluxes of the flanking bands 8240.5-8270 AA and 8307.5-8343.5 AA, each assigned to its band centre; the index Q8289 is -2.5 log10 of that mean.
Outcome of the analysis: 0.07 mag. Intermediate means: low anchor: 1.73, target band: 1.58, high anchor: 1.64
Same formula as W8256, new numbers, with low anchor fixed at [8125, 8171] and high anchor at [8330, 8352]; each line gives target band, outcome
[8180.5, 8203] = 1.2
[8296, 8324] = 2.5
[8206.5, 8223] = 2.0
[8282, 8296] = 1.2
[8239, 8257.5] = -0.2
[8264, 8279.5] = 0.6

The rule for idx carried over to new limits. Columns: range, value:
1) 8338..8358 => 1.73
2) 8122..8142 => 1.71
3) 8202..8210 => 1.52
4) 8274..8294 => 1.58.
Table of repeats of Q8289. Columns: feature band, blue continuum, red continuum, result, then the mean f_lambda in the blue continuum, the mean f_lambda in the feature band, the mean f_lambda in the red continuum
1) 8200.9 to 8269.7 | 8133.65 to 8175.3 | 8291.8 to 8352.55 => 0.010 mag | 1.75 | 1.67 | 1.62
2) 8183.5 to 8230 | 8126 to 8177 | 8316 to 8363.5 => 0.071 mag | 1.75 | 1.62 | 1.7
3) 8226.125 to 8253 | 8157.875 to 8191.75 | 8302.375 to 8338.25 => -0.081 mag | 1.63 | 1.75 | 1.62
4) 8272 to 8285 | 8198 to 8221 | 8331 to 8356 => 0.057 mag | 1.57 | 1.56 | 1.71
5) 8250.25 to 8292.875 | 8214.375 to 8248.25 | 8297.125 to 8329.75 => -0.032 mag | 1.68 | 1.67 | 1.57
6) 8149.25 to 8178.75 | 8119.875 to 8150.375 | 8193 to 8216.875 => 0.001 mag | 1.77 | 1.71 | 1.63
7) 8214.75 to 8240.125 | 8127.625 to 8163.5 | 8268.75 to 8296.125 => 0.014 mag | 1.78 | 1.66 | 1.62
